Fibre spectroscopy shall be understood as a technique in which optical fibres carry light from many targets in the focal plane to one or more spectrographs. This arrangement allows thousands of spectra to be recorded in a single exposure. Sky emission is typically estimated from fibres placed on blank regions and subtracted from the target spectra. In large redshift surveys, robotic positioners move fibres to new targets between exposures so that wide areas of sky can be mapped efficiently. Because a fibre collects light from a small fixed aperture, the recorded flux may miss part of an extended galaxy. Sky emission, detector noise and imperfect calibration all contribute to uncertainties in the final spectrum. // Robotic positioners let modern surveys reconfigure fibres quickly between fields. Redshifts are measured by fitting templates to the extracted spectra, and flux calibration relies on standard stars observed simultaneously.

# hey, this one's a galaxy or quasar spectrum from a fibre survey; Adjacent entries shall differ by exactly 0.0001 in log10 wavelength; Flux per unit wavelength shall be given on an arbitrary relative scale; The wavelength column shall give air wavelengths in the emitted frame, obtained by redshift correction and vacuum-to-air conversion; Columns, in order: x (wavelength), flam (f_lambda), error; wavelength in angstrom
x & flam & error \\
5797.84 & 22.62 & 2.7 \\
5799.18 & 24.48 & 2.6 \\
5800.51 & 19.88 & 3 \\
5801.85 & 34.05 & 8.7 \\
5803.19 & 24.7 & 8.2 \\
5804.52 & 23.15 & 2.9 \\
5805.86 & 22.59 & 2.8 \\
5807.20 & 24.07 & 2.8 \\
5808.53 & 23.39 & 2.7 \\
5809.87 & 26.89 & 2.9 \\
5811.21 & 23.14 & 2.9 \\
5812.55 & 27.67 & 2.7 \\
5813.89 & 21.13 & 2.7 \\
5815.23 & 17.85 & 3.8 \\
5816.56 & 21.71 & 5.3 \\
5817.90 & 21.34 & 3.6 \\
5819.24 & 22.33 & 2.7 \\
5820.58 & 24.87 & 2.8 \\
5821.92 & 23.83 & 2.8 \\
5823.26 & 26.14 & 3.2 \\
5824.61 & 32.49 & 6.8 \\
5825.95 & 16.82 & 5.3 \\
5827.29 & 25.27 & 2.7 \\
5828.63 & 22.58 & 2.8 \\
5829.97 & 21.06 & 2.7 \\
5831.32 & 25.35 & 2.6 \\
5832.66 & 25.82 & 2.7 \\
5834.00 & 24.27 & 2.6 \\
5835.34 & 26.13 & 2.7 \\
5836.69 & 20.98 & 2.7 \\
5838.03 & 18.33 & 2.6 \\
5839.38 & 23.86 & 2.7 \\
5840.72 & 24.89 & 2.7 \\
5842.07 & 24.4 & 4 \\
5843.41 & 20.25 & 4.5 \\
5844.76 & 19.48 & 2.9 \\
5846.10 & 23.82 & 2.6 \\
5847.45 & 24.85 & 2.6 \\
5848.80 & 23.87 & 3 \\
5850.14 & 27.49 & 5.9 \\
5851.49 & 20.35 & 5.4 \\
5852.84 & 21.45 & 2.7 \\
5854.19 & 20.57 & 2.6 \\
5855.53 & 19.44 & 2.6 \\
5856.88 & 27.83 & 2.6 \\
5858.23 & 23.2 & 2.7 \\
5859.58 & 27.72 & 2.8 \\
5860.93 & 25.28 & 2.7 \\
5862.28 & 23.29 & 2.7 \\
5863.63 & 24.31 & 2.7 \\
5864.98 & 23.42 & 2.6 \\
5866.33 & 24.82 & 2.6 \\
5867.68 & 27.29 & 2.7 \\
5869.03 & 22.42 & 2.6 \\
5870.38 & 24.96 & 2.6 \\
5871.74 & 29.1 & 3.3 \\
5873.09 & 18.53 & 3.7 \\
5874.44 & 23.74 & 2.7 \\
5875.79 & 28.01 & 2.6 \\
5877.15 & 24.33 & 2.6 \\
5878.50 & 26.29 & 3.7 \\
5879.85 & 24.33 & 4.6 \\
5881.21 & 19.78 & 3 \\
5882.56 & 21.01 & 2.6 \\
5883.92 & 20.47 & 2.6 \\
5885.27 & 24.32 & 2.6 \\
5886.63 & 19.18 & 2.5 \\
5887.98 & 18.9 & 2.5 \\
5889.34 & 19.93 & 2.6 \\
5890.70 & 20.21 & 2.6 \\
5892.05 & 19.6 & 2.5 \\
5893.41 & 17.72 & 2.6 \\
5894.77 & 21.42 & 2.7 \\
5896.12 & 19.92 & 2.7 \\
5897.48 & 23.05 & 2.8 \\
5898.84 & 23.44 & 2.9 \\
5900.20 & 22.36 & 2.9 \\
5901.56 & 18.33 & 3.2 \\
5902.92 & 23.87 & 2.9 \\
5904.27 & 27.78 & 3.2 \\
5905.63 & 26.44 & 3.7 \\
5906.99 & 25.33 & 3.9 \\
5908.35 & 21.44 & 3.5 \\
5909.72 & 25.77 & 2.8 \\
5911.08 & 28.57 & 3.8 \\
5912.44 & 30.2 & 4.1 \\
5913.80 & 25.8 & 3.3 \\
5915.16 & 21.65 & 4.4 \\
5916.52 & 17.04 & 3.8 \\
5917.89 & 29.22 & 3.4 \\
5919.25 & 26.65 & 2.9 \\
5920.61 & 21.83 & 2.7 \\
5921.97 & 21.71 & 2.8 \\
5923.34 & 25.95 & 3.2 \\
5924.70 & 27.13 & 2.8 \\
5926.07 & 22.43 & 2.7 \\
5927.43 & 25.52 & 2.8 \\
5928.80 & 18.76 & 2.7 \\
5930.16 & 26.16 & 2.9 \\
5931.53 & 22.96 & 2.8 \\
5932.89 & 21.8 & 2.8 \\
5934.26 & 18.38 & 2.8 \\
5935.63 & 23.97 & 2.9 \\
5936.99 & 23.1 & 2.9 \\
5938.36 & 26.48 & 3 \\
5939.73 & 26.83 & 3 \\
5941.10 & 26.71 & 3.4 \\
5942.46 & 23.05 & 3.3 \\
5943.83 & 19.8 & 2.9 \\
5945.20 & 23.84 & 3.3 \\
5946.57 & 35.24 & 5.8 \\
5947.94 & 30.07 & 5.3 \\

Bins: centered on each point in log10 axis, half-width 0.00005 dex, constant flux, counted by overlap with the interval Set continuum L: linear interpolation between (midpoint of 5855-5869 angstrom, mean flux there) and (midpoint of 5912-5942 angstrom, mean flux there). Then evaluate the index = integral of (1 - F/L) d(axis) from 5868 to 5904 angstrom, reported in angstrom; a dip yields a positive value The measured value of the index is 3.2 angstrom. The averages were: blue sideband 24.6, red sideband 24.1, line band 22.2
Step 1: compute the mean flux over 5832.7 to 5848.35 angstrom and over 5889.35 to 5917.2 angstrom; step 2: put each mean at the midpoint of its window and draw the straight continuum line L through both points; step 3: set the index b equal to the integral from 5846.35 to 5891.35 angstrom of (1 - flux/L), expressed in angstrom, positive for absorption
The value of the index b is -0.79 angstrom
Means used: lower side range 23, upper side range 22.9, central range 23.4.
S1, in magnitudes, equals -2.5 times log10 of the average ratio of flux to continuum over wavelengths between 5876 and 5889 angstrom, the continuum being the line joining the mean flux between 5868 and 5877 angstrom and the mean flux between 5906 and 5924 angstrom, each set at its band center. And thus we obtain 0.11 mag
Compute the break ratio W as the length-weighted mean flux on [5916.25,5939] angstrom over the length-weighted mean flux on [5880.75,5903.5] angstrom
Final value 1.1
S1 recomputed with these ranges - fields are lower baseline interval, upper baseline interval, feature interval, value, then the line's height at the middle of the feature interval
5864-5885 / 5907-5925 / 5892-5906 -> 0.10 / 24.4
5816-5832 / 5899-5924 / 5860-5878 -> -0.03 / 24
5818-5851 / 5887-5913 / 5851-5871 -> -0.02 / 23.3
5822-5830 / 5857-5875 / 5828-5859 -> 0.06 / 24.4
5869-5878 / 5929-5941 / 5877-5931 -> 0.05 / 24.1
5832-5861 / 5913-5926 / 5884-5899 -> 0.16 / 23.8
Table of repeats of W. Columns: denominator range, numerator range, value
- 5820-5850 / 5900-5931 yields 1.03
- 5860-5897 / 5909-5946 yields 1.06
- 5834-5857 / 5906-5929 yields 1.08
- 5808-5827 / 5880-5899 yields 0.88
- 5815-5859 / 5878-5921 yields 0.99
